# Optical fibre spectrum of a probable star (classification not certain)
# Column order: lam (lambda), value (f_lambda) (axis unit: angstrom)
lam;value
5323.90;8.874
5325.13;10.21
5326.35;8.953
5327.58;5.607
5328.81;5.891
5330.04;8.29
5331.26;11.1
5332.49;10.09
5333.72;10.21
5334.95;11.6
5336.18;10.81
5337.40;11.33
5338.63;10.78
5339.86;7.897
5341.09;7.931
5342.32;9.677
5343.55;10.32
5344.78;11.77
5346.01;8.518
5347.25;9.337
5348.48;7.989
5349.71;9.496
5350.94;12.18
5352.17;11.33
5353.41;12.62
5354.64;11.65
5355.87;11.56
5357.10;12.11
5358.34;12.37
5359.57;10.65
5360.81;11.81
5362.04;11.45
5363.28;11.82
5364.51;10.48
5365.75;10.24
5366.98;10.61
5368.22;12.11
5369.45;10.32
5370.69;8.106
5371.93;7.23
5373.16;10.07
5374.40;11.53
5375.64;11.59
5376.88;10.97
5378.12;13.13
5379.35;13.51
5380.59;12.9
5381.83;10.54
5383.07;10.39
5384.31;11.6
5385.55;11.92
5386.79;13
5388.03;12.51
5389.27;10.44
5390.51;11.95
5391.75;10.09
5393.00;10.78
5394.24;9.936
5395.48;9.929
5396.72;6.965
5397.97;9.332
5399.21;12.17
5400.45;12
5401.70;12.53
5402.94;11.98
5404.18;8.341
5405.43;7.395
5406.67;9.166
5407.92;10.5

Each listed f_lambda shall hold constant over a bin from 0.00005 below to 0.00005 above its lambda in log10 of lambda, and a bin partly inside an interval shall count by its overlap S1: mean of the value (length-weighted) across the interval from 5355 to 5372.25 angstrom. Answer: 10.8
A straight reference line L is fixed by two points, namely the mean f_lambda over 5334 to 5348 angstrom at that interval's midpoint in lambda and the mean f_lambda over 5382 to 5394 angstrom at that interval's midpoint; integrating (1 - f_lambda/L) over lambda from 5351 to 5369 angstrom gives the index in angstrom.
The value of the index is -1.7 angstrom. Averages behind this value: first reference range 9.98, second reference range 11.3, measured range 11.5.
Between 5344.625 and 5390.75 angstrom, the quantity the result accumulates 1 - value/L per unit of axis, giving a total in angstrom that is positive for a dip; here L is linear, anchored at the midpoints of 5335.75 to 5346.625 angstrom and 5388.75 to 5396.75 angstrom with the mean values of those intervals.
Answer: -4.7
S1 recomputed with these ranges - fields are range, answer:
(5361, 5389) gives 11.2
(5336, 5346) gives 9.95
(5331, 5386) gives 10.8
